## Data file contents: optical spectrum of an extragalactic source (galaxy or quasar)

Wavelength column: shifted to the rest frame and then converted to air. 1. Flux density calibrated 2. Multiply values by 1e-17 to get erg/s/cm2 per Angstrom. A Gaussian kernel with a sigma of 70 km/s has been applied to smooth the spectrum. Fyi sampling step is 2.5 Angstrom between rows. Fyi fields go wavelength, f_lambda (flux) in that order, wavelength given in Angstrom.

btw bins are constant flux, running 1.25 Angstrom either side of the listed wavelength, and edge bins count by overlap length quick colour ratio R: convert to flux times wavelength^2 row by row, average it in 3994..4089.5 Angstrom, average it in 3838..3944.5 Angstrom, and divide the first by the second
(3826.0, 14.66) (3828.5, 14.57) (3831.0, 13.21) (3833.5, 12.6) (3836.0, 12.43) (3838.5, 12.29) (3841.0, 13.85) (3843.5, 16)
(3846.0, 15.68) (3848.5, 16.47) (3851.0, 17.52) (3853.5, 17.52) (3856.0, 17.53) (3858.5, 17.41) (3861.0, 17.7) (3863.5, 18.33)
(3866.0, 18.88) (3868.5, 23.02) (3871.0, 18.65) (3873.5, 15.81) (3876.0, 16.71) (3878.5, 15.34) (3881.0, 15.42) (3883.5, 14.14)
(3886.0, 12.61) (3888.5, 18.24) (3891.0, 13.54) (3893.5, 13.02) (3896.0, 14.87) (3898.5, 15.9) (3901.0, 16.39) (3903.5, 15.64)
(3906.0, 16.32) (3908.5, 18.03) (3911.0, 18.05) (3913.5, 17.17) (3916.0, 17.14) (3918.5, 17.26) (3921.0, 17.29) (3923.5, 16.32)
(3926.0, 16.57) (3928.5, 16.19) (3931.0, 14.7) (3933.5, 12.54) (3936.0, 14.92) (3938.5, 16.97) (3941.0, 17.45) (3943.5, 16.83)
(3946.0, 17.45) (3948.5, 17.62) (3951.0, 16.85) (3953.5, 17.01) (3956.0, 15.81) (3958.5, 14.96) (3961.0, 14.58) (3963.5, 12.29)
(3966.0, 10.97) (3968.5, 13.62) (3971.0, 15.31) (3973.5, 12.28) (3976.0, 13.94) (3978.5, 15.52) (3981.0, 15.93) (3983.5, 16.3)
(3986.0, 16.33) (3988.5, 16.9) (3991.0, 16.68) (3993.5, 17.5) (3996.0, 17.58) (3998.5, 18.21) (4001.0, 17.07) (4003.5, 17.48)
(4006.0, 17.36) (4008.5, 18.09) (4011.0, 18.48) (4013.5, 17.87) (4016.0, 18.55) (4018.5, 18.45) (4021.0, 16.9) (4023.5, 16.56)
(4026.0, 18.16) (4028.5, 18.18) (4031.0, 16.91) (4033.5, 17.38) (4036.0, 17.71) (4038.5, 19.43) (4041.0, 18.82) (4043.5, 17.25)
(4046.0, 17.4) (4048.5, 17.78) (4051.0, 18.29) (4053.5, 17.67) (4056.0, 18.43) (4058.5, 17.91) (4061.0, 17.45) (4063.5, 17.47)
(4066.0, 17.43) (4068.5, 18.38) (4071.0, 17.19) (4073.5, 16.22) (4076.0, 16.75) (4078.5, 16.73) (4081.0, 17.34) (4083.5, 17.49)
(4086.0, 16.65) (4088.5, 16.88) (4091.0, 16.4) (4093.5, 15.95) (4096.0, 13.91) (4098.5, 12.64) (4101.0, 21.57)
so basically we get 1.16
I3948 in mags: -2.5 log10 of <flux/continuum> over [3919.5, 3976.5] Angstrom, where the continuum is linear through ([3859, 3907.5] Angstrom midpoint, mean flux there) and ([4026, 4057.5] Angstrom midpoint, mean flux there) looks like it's 0.111 mag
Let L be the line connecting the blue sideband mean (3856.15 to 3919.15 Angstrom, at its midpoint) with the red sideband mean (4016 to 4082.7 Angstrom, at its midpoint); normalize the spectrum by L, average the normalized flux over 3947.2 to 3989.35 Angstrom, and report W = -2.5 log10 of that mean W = 0.14 mag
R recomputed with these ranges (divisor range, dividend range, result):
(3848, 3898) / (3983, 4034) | 1.13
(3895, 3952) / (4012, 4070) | 1.15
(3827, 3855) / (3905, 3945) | 1.17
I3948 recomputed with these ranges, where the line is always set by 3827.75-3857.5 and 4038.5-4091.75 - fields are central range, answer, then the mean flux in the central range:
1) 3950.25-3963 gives 0.046 mag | 15.6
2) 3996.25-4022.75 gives -0.060 mag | 17.8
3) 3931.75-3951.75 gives -0.011 mag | 16.3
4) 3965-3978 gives 0.222 mag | 13.4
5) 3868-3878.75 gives -0.161 mag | 17.8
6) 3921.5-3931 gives -0.019 mag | 16.2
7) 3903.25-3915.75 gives -0.093 mag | 17.2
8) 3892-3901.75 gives 0.048 mag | 14.9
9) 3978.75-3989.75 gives 0.019 mag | 16.3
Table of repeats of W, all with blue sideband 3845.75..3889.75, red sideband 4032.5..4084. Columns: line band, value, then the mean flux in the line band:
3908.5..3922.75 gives -0.011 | 17.4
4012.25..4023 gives -0.020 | 17.8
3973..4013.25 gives 0.047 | 16.7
